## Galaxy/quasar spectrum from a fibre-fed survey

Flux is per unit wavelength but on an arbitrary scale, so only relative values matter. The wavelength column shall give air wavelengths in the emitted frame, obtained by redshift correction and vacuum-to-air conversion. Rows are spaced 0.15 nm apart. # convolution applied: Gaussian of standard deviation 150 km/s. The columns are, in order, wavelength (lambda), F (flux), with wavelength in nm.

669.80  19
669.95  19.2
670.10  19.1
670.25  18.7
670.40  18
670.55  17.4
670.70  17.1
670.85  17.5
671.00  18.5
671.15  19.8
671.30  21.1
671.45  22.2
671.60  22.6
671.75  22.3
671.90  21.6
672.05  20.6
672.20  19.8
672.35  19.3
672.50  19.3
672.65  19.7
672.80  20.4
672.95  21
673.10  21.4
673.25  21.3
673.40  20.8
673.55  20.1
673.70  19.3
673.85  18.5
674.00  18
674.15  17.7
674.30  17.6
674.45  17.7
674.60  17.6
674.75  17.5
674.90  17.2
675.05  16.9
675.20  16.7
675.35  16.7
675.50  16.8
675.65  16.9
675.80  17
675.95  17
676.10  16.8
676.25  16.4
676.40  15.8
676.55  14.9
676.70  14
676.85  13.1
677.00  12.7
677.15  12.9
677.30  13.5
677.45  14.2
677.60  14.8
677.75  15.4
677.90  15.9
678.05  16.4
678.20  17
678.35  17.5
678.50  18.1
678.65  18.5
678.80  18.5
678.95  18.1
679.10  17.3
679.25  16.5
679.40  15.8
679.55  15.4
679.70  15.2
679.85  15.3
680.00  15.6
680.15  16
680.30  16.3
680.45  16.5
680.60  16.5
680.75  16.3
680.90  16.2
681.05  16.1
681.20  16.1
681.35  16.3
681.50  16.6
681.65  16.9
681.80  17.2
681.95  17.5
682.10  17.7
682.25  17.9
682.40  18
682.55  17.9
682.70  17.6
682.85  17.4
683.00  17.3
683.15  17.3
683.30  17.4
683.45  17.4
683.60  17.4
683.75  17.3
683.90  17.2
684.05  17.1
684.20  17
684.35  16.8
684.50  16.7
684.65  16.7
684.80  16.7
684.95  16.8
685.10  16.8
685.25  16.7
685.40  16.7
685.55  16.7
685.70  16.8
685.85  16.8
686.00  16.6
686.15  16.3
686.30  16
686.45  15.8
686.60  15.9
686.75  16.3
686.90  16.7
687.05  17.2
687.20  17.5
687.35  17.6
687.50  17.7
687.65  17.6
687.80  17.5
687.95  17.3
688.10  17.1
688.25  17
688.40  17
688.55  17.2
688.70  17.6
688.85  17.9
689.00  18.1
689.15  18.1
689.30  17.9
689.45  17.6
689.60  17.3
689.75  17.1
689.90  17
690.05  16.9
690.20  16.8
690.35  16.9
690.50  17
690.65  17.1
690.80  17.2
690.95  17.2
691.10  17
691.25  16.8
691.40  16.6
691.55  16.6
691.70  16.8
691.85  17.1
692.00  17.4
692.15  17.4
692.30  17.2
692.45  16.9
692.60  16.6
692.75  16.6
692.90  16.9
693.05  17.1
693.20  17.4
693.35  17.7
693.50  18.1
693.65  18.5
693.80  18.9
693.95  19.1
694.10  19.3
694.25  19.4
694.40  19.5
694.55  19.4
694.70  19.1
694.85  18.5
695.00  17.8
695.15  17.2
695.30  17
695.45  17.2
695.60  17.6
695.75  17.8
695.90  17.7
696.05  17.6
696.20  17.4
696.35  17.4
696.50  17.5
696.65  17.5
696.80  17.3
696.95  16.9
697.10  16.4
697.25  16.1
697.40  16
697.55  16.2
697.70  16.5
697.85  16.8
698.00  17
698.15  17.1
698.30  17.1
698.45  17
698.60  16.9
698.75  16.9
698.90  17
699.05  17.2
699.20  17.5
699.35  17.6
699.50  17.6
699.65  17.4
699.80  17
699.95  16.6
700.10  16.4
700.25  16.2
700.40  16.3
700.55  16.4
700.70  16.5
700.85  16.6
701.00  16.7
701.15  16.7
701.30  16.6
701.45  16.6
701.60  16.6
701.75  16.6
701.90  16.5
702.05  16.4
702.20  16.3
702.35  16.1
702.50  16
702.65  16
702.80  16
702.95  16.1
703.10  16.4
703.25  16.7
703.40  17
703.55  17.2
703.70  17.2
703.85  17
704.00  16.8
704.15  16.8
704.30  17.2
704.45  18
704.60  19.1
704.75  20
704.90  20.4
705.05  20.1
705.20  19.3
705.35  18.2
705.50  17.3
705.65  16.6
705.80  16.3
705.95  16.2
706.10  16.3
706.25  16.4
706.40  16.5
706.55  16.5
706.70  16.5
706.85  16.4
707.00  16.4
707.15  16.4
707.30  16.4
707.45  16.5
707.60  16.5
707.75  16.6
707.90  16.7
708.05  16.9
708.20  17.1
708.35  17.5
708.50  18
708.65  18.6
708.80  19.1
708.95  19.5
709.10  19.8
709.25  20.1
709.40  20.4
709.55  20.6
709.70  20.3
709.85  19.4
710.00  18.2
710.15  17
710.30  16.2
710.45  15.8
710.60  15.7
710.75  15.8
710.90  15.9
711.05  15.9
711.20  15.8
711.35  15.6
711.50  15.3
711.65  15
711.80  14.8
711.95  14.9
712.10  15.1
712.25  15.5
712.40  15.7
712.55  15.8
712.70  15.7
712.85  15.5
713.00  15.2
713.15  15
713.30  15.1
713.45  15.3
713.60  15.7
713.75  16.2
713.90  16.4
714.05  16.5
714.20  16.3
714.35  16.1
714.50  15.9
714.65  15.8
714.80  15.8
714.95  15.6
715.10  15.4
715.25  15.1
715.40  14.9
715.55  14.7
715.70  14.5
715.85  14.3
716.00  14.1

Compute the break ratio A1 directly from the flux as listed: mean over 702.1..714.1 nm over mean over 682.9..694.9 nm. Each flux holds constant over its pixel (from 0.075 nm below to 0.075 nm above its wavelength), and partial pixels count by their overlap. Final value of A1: 0.98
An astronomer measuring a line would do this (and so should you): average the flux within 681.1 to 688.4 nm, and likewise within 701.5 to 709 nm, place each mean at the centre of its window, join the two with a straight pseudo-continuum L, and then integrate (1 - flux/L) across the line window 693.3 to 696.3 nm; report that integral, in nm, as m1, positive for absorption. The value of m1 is -0.20 nm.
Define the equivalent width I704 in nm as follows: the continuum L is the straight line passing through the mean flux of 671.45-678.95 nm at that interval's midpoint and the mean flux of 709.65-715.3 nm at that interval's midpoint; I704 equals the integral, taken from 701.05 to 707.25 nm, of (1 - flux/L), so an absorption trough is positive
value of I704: -0.26 nm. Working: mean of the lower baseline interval 17.7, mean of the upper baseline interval 15.9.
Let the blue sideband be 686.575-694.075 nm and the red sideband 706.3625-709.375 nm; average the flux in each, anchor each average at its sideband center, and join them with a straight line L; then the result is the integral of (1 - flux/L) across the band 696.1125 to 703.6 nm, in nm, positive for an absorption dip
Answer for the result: 0.28 nm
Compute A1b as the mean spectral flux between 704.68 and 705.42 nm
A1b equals 19.6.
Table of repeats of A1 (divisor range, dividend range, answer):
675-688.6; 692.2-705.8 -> 1.04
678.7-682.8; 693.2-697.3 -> 1.07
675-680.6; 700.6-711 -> 1.08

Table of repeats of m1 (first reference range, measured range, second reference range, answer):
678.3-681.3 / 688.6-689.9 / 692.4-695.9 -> -0.011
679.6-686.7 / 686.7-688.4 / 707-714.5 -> -0.050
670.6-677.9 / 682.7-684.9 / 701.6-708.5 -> 0.061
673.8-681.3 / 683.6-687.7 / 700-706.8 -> -0.077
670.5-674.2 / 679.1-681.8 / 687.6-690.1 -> 0.366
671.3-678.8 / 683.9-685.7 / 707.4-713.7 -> 0.072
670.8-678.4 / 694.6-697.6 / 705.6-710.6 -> 0.047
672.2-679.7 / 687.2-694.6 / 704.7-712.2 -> -0.125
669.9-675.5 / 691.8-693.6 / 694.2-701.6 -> 0.038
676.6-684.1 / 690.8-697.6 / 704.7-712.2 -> -0.277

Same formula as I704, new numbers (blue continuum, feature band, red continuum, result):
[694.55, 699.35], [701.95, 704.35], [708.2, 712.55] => 0.09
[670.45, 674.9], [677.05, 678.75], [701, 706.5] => 0.29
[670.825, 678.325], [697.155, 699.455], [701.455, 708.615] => 0.05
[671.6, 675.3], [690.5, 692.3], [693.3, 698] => 0.10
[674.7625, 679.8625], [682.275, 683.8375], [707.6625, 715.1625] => -0.13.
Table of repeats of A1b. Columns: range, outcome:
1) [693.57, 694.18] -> 18.9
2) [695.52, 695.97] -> 17.7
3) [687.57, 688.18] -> 17.4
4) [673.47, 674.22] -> 18.7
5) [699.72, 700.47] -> 16.5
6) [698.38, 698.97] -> 16.9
